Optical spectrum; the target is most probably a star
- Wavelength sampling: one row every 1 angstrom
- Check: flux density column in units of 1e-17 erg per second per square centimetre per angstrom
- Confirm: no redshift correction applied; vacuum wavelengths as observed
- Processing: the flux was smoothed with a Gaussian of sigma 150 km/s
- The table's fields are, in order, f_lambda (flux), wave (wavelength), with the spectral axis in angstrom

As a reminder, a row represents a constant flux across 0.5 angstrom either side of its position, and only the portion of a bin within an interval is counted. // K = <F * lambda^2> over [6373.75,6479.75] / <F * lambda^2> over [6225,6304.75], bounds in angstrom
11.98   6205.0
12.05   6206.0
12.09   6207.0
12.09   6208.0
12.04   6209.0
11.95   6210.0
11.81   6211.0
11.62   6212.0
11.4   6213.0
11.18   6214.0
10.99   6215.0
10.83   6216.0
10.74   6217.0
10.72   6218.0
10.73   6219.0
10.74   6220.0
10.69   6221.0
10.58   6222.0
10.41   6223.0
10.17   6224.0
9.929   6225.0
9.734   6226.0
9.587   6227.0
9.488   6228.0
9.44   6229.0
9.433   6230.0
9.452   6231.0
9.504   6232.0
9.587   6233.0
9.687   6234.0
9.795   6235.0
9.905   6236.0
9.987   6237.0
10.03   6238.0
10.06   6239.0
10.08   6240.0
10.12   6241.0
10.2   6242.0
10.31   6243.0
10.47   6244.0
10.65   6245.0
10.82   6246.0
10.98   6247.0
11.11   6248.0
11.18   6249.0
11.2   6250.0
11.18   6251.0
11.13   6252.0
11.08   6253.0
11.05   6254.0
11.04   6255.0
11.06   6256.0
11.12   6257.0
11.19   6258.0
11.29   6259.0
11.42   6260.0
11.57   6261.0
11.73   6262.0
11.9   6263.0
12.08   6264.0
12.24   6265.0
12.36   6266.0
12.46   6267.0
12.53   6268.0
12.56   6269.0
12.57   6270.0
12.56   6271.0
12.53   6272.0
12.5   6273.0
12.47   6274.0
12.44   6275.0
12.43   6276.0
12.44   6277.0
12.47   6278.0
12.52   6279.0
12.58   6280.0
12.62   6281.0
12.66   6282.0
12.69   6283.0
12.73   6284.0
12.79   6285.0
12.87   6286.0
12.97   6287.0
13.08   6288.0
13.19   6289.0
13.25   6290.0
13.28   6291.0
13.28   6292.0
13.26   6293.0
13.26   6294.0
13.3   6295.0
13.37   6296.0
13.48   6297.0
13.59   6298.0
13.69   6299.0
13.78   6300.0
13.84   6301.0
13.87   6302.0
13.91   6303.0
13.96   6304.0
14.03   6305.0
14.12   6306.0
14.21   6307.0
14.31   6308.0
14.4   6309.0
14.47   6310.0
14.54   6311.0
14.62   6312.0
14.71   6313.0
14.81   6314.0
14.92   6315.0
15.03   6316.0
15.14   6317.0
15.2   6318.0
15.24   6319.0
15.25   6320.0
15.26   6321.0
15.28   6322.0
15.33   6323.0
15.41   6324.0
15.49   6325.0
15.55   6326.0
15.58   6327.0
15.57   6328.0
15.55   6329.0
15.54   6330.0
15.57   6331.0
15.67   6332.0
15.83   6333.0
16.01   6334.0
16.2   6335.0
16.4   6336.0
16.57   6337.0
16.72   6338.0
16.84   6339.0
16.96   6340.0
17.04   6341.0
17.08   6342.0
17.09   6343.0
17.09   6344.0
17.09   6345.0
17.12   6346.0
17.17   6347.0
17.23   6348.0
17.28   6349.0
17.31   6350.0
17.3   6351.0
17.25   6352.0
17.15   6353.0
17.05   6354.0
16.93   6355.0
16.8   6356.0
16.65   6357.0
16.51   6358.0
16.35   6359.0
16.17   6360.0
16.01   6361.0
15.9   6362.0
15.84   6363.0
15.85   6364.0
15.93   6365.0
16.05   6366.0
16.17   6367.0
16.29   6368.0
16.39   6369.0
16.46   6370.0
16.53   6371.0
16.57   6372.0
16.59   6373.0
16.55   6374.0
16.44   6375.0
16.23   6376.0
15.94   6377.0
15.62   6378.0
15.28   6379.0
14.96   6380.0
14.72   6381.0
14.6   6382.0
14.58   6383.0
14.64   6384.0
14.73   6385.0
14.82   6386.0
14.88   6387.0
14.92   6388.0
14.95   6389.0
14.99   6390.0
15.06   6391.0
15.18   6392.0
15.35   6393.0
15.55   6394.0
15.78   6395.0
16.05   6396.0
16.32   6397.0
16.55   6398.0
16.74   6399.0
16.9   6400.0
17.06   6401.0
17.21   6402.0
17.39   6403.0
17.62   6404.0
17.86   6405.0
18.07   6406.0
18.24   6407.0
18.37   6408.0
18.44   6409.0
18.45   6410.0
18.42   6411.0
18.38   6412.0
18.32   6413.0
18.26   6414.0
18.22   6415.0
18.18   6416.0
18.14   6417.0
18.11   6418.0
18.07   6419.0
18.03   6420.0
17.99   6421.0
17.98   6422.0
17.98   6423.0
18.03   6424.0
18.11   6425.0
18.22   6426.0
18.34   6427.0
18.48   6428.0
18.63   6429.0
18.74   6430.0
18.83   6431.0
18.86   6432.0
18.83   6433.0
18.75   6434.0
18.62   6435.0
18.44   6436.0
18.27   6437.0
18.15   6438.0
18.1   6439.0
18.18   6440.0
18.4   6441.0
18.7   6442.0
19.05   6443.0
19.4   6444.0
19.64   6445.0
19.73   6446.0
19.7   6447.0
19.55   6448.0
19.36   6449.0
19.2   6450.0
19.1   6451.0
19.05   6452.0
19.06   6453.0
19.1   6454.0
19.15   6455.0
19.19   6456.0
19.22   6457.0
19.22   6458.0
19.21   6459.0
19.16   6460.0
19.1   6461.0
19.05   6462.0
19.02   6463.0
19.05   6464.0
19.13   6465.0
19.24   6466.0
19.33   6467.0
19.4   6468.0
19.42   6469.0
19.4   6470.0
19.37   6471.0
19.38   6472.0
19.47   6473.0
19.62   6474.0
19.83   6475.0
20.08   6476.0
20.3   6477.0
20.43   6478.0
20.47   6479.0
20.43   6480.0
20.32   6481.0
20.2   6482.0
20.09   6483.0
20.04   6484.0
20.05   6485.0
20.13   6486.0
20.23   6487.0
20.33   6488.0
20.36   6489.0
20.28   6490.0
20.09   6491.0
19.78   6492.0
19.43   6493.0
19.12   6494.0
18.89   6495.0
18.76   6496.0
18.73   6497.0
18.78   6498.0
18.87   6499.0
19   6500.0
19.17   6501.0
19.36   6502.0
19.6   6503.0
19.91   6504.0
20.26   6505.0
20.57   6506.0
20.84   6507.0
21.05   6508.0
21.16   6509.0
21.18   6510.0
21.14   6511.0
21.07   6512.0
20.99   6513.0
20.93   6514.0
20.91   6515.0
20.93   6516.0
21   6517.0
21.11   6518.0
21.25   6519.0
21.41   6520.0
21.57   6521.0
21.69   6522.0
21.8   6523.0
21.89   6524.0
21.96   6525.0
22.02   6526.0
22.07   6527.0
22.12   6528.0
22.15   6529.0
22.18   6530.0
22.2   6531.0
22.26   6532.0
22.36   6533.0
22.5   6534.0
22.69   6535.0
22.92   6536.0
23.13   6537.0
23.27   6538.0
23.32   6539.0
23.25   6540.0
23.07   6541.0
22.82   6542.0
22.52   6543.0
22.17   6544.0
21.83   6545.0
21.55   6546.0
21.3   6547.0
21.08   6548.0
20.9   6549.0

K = 1.6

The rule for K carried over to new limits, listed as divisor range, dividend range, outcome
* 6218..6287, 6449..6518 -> 1.90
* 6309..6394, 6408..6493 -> 1.24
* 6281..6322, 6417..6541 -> 1.52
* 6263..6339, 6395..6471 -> 1.38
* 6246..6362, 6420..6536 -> 1.48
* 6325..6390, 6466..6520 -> 1.30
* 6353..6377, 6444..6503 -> 1.23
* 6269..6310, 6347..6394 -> 1.24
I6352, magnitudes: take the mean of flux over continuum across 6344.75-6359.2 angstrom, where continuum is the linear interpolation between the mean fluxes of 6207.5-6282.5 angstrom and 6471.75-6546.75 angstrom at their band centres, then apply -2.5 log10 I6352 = -0.13 mag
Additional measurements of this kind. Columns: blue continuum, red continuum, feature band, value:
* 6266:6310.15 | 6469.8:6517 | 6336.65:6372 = -0.09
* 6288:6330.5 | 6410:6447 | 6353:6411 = 0.04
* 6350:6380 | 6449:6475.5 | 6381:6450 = 0.02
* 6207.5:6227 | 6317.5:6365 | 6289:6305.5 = 0.06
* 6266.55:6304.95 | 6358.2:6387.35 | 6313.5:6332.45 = -0.08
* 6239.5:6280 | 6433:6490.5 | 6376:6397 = 0.09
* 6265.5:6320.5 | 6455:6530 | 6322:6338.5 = -0.08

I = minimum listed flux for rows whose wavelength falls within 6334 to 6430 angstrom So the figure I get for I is 14.58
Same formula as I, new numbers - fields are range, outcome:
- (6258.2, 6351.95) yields 11.29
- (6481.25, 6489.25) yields 20.04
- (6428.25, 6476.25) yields 18.1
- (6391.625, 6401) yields 15.18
